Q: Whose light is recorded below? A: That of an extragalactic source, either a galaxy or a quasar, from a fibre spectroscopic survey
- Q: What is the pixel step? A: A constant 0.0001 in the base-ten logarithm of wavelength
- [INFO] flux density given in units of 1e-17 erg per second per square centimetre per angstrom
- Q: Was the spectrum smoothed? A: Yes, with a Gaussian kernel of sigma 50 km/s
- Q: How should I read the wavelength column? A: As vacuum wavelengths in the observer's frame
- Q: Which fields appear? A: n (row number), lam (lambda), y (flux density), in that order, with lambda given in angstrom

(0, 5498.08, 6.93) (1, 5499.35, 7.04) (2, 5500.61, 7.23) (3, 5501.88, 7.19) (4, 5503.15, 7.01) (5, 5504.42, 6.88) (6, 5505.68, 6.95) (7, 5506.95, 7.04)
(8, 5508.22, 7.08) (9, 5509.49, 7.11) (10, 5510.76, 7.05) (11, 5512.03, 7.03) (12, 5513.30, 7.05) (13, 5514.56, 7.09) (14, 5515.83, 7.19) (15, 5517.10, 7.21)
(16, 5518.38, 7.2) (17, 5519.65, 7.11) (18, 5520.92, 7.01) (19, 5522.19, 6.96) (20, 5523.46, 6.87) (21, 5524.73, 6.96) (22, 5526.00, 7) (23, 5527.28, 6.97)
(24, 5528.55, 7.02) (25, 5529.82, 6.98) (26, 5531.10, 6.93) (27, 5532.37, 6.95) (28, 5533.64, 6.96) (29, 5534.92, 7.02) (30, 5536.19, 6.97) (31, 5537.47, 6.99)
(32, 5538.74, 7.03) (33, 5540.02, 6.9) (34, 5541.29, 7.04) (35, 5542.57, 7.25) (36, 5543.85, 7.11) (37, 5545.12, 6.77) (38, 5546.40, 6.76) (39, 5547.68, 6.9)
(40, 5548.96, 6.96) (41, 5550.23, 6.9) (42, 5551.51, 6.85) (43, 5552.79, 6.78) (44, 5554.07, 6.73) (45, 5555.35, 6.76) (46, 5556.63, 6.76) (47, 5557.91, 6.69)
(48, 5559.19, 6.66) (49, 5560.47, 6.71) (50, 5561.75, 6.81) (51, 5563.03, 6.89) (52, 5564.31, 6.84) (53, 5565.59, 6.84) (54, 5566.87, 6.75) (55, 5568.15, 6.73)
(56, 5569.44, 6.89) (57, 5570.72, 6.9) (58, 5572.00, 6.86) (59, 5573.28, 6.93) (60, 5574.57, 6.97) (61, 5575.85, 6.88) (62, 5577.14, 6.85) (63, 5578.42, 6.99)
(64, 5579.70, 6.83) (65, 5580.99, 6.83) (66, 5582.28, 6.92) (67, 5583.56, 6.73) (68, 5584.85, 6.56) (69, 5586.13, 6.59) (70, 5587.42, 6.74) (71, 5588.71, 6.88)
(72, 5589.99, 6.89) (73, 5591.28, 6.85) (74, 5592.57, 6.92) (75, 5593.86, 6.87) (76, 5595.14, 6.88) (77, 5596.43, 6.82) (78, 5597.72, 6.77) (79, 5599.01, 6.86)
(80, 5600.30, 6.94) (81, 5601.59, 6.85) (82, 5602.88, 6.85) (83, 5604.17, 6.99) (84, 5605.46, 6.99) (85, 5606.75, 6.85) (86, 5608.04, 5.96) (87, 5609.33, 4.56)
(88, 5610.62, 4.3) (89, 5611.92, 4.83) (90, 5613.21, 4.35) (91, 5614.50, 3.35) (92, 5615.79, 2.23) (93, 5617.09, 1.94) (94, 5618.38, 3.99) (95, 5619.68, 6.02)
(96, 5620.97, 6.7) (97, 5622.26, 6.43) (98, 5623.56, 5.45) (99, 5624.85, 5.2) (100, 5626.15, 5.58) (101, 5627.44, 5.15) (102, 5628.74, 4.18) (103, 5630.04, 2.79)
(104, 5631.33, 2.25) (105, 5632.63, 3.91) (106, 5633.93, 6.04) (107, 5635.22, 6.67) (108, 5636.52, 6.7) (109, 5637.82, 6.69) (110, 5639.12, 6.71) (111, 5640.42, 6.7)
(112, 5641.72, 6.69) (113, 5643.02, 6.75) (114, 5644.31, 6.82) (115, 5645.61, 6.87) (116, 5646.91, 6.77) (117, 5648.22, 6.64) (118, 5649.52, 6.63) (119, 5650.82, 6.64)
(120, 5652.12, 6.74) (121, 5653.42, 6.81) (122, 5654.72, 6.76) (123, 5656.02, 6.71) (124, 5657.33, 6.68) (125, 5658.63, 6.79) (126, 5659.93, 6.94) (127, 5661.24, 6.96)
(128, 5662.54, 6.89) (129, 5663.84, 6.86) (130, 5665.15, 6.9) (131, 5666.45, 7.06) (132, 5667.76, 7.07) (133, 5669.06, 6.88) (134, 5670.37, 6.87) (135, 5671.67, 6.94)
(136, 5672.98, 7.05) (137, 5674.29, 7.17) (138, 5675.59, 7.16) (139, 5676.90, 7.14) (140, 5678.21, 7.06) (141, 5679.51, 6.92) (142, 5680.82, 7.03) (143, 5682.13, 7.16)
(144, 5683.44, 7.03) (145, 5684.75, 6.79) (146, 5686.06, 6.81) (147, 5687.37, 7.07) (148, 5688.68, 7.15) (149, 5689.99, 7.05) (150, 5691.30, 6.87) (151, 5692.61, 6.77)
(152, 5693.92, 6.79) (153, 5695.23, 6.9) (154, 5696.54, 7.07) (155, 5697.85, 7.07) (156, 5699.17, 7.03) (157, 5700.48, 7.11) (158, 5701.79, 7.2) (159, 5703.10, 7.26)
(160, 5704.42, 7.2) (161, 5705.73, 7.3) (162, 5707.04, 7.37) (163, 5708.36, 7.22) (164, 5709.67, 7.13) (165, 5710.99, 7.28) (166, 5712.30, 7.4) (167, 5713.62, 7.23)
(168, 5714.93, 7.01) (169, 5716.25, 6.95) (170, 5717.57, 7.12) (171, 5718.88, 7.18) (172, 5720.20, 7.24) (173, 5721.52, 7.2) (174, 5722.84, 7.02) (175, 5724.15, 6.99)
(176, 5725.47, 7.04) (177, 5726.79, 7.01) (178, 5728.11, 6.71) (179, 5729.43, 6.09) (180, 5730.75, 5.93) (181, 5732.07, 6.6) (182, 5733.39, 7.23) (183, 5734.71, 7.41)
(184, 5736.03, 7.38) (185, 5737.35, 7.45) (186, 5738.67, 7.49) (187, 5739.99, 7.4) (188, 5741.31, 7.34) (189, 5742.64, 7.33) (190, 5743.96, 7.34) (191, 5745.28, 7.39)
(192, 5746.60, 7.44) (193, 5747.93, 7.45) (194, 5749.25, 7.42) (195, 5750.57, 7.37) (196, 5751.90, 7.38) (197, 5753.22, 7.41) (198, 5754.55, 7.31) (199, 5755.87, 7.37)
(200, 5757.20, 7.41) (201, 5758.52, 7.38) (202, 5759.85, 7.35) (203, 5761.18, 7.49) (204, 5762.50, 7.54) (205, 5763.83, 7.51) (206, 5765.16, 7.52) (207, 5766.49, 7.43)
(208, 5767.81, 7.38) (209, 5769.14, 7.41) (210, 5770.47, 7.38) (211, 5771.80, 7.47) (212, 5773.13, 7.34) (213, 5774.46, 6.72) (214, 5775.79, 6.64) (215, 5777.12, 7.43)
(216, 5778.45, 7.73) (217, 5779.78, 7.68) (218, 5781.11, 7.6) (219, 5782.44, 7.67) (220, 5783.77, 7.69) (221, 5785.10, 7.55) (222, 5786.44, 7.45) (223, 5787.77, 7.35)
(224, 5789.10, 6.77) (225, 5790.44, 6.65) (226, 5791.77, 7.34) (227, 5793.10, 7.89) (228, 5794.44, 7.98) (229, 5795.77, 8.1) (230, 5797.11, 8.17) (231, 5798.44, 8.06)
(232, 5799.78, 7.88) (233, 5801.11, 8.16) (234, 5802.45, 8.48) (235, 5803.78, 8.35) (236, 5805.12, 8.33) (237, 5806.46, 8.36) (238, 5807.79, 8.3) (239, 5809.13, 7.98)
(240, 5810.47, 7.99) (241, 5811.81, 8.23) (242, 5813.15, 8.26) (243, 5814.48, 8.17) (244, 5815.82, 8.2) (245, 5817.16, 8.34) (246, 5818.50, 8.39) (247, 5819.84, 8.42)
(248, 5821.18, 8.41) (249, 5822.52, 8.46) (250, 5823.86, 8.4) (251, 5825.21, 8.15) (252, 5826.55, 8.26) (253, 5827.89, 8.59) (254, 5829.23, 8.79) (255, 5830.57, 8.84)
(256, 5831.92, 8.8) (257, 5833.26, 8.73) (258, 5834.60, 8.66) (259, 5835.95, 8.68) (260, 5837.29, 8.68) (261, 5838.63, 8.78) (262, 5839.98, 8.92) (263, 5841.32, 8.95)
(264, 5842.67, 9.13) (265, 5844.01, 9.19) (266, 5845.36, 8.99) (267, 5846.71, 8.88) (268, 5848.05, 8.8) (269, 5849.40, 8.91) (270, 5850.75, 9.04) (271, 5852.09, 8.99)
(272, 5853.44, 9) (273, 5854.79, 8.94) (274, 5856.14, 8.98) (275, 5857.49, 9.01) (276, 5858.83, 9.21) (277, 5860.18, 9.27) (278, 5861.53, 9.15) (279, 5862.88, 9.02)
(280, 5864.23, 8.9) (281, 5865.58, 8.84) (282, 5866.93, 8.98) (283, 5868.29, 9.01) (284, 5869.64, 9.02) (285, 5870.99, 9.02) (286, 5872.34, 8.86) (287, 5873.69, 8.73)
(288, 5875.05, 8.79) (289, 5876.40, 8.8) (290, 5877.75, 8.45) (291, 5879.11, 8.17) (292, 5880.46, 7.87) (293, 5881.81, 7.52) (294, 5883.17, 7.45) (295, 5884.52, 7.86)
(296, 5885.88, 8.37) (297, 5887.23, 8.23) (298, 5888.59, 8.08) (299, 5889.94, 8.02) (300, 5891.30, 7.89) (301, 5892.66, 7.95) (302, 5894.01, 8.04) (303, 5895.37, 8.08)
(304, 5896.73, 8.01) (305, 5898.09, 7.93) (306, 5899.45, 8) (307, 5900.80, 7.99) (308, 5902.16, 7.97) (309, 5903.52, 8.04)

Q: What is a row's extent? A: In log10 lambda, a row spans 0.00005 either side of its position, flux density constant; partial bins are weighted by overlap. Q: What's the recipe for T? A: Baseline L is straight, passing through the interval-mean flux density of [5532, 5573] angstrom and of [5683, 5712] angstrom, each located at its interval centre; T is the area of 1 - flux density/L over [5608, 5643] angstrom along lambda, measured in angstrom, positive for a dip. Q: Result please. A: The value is 9.8 angstrom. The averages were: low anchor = 6.87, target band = 5.03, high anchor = 7.07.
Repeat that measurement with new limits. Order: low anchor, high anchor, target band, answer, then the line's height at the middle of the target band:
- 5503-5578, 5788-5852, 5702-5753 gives 4.7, 7.9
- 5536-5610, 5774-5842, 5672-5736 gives 4.1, 7.52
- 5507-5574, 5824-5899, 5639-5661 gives 2.2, 7.51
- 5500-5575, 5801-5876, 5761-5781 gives 2.2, 8.3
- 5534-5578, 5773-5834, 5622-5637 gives 4.6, 7.2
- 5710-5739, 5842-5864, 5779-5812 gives 1.2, 8.14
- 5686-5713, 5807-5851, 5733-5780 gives 2.3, 7.75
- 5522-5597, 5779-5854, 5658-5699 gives 3.0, 7.53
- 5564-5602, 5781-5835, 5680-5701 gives 1.3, 7.44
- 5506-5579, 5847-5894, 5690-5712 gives 1.8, 7.75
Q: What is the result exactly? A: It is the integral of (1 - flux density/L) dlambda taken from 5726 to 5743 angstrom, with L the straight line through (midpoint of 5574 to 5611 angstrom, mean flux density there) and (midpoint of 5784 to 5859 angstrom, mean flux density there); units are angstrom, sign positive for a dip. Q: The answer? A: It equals 1.6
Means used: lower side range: 6.67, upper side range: 8.39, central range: 7.02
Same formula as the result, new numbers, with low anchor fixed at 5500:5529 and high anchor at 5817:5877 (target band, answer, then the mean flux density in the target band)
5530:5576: 2.4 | 6.88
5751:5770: 2.1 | 7.42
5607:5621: 6.0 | 4.35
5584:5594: 0.9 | 6.78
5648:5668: 2.6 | 6.82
